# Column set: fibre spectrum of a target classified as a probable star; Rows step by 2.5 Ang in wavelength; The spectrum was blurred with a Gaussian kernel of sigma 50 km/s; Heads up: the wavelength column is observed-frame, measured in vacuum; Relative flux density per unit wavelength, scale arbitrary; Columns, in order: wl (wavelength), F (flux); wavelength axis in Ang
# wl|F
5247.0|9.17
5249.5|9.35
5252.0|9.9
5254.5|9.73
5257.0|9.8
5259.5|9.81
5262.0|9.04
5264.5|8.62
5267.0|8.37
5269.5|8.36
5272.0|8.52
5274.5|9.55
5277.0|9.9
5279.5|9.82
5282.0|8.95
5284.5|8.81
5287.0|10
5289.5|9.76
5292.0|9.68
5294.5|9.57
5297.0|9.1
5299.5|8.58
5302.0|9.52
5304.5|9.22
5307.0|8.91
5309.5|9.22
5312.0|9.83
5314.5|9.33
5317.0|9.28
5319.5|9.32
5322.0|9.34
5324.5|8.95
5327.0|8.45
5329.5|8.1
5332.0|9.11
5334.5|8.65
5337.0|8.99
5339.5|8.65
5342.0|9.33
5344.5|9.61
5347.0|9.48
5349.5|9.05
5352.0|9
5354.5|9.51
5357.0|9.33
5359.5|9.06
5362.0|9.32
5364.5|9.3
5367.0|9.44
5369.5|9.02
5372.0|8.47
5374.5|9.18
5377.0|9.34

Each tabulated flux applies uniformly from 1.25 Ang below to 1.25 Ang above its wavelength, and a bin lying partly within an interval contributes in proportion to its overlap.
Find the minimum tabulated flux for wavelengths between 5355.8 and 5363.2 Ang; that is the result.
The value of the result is 9.06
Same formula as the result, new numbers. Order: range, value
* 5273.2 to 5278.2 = 9.55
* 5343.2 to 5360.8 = 9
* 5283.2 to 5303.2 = 8.58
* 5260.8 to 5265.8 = 8.62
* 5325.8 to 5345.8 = 8.1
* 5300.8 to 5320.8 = 8.91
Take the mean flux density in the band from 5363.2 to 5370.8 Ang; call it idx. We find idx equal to 9.25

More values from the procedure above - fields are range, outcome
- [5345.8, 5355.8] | 9.26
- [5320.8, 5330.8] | 8.71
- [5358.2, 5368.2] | 9.28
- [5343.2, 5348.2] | 9.54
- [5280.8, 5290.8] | 9.38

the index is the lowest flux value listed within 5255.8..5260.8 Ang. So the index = 9.8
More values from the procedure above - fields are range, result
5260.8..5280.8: 8.36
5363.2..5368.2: 9.3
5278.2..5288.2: 8.81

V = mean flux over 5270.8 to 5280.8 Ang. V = 9.45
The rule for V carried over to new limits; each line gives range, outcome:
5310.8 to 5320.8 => 9.44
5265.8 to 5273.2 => 8.42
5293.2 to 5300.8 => 9.09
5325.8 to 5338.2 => 8.66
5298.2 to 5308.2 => 9.06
